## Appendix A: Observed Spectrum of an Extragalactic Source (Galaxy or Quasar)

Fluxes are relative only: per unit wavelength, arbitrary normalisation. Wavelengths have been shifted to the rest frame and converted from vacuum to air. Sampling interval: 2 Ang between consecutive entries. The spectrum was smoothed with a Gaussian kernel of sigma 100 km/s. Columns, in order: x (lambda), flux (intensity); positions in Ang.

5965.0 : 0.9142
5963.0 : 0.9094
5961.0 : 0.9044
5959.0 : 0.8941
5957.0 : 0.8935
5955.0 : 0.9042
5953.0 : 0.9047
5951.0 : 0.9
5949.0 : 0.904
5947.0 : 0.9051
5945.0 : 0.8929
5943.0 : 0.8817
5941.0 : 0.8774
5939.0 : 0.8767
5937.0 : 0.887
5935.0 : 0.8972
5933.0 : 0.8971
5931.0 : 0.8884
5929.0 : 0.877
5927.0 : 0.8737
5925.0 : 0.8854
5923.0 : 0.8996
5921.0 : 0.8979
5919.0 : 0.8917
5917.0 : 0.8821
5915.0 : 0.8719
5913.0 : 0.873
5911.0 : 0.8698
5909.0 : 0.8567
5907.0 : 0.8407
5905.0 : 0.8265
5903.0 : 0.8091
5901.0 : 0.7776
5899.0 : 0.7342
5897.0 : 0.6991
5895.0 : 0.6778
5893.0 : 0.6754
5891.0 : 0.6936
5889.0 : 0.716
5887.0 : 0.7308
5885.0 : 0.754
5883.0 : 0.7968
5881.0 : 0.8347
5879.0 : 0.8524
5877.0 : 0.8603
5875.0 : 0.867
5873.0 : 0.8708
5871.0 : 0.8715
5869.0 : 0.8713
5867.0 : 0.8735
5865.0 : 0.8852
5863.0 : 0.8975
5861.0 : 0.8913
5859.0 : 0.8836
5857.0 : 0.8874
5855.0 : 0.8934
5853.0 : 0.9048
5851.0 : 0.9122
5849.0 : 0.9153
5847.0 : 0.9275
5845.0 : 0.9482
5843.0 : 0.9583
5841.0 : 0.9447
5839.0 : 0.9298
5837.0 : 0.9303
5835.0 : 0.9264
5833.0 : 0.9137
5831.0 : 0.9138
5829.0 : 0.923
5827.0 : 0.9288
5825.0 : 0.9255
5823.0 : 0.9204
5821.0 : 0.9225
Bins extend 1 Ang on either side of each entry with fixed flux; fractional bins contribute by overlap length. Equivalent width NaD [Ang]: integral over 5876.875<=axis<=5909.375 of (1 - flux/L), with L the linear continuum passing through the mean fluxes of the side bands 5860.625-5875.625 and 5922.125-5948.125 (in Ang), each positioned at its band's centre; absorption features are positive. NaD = 4.2 Ang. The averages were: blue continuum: 0.878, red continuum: 0.888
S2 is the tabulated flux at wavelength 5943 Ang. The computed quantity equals 0.8817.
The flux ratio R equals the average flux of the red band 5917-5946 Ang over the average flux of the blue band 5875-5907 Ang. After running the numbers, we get 1.2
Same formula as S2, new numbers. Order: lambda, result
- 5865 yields 0.8852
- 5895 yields 0.6778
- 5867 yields 0.8735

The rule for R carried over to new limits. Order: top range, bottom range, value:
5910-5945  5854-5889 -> 1.04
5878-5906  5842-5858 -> 0.82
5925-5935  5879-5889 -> 1.14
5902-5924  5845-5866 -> 0.96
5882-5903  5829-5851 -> 0.78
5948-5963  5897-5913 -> 1.11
